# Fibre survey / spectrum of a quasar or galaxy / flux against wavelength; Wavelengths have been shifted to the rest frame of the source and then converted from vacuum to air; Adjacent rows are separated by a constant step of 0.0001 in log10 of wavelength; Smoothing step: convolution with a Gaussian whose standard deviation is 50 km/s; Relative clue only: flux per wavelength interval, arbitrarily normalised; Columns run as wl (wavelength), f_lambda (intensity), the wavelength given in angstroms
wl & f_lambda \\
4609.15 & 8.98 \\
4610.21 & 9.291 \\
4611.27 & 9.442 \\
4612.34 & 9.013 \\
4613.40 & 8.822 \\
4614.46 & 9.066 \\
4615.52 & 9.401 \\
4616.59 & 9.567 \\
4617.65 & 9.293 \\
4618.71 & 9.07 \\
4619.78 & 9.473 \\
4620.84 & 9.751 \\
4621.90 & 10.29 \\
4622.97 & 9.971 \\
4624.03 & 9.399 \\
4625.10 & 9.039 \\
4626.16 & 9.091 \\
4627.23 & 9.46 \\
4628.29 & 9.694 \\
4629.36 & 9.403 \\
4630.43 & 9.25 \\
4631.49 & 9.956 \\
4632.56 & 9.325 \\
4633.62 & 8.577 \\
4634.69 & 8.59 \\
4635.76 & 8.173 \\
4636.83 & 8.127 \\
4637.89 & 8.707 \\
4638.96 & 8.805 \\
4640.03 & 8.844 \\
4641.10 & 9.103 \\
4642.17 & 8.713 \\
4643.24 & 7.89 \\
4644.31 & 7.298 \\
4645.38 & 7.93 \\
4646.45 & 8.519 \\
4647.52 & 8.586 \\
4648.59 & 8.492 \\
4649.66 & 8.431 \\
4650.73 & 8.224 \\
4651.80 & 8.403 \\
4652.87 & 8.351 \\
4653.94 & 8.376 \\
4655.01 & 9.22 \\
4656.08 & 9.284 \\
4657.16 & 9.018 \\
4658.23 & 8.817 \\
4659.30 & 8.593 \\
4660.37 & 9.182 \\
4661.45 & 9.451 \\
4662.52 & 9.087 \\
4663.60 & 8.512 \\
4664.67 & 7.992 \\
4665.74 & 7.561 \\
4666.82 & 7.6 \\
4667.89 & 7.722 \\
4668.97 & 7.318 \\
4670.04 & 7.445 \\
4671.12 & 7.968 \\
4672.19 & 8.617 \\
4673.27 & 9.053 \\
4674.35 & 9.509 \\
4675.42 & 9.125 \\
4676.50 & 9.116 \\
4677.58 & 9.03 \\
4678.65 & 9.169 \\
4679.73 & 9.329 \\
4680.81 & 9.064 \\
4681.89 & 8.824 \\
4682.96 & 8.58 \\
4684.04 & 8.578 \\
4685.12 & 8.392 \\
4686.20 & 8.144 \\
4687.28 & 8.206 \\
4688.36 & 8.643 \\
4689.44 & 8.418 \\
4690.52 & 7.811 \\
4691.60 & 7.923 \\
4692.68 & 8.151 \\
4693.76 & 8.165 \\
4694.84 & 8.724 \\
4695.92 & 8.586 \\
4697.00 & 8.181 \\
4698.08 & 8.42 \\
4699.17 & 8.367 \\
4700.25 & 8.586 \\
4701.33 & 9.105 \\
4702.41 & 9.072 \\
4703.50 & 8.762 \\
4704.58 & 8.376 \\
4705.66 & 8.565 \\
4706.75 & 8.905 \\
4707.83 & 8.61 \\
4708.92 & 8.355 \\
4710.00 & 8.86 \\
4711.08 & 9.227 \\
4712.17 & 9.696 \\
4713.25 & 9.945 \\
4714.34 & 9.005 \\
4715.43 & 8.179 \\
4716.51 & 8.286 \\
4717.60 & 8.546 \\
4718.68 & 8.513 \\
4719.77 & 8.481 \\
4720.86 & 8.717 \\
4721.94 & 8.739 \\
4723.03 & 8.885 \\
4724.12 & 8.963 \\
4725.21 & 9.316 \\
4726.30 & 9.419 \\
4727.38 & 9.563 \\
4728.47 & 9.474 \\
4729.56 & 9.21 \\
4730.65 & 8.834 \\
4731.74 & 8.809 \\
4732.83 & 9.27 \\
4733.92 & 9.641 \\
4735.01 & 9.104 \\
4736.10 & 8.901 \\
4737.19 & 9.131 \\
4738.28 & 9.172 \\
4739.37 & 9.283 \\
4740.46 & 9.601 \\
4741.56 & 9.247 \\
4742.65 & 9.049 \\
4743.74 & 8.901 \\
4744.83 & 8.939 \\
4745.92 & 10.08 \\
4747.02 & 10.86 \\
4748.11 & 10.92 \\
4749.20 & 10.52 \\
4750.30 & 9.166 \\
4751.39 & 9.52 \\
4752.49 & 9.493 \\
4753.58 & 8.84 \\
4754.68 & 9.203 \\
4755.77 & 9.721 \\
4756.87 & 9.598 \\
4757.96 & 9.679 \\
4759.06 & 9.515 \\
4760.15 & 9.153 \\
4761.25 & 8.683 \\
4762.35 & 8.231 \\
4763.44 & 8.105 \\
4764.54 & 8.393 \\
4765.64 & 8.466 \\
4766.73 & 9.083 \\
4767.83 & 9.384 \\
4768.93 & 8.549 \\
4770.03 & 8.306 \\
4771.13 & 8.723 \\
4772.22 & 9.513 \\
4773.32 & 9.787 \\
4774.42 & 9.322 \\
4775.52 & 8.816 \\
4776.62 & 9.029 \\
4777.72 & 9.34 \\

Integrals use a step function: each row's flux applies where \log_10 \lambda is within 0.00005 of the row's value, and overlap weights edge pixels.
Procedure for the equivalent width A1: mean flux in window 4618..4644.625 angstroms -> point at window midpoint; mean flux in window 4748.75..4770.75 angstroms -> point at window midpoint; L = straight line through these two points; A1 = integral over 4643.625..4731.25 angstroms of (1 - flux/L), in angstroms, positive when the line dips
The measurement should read 4.08 angstroms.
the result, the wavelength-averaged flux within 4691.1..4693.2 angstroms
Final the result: 8.04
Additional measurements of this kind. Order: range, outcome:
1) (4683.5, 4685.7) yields 8.47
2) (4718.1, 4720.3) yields 8.51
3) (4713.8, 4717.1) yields 8.48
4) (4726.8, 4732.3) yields 9.19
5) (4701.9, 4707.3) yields 8.73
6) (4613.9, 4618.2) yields 9.34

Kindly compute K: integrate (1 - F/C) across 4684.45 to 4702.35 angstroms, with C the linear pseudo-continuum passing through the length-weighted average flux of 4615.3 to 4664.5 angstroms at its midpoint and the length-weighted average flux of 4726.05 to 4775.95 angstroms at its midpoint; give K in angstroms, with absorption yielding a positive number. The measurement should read 1.4 angstroms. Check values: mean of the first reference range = 8.92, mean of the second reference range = 9.24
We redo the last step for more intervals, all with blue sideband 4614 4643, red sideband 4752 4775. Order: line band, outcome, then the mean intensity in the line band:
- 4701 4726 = 0.70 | 8.83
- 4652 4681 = 1.57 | 8.64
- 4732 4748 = -0.60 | 9.4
